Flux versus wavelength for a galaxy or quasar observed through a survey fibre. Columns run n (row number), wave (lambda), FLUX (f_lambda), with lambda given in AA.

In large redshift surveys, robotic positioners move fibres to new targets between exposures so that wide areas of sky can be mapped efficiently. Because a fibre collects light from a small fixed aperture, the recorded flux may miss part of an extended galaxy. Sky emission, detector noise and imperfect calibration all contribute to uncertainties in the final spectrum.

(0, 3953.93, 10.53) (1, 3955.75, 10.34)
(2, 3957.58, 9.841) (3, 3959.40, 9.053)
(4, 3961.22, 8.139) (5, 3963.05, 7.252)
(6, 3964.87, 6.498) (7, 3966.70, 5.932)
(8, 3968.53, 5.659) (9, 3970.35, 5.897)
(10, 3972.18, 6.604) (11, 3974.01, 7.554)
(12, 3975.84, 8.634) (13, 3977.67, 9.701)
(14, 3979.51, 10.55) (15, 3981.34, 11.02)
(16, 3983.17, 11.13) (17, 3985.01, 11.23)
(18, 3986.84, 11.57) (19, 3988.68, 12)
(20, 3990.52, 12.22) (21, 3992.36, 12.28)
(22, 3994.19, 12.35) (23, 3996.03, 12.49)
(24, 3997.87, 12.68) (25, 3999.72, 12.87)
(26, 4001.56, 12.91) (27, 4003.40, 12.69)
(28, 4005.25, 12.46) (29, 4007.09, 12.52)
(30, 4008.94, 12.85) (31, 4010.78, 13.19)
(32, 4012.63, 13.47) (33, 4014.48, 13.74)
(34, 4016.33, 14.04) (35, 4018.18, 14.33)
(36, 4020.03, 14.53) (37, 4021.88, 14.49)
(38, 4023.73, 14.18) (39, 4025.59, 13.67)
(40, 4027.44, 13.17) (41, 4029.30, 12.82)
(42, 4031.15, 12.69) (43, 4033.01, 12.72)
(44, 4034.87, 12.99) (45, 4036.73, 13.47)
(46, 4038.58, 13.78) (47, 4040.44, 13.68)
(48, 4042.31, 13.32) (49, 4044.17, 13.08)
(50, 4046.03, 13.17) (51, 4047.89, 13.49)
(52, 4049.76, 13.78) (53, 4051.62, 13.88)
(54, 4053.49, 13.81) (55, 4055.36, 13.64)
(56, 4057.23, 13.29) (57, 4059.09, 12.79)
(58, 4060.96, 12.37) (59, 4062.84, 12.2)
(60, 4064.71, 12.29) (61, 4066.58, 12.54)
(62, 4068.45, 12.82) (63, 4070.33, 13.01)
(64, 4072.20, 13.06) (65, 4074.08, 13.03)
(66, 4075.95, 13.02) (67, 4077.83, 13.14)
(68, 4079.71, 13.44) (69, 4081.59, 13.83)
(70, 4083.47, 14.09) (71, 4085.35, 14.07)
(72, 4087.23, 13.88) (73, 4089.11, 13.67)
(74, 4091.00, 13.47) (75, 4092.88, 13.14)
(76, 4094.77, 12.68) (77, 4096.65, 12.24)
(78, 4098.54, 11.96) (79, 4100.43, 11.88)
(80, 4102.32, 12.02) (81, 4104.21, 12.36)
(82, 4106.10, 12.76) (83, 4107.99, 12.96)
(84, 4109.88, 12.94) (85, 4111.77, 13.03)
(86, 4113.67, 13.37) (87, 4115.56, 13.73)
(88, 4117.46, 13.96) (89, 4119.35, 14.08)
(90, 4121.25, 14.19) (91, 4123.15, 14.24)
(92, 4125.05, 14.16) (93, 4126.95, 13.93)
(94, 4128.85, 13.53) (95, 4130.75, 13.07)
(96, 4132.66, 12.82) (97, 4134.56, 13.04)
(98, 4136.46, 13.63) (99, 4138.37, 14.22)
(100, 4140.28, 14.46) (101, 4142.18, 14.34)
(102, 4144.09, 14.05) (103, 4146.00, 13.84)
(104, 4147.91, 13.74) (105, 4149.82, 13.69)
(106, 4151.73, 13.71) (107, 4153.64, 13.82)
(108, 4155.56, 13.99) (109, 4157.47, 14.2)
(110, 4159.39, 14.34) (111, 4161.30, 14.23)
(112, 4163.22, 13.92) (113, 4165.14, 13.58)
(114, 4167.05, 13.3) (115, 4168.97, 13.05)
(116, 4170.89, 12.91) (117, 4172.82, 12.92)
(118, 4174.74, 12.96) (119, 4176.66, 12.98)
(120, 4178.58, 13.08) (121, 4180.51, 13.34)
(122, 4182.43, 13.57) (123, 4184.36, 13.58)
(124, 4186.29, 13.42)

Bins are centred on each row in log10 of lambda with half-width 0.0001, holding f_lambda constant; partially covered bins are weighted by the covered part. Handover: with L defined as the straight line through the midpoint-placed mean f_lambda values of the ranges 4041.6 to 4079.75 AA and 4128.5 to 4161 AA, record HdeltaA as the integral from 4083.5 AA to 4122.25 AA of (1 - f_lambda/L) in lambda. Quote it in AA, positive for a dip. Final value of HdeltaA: 0.9 AA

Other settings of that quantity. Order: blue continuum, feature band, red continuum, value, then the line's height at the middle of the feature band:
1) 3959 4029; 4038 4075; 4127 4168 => -2.6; 12.3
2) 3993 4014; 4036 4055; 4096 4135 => -0.9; 12.9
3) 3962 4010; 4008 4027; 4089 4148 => -4.7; 11.1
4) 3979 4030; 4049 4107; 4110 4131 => 1.5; 13.4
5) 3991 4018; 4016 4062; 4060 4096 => -1.6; 13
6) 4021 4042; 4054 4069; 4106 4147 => 0.8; 13.5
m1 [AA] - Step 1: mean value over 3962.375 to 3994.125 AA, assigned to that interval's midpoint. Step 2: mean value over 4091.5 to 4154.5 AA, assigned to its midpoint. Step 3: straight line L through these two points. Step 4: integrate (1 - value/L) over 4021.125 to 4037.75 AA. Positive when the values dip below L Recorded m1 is -4.1 AA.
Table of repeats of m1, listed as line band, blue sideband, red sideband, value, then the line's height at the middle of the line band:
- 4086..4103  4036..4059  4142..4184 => 0.93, 13.5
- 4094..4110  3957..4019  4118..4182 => 0.53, 12.8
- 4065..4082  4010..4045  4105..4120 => 0.49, 13.4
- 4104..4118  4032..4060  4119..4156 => 0.55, 13.7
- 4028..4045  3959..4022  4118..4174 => -1.99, 11.8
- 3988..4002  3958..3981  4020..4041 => -3.21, 10.1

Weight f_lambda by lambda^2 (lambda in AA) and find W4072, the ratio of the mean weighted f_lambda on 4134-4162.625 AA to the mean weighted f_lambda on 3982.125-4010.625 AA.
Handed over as 1.2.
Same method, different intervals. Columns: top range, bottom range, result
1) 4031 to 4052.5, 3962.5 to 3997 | 1.44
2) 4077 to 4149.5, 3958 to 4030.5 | 1.26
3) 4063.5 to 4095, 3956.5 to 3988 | 1.62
